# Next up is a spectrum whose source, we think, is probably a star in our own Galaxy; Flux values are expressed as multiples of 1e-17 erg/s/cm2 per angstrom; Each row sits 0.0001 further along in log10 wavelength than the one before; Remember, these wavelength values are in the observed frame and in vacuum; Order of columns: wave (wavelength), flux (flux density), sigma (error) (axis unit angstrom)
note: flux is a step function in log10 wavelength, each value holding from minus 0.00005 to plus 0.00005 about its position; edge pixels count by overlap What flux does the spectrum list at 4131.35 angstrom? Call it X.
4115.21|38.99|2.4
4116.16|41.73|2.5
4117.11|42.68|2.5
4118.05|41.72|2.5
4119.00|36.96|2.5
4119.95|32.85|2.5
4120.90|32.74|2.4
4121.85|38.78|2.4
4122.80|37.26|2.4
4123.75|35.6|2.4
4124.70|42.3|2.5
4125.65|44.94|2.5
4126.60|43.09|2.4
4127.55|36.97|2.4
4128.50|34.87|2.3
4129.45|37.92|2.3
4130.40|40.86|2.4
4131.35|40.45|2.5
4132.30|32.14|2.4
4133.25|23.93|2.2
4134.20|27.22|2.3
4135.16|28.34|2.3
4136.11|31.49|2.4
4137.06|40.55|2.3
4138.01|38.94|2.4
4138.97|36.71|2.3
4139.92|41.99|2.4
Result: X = 40.45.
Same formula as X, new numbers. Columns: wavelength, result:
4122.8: 37.26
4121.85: 38.78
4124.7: 42.3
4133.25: 23.93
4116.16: 41.73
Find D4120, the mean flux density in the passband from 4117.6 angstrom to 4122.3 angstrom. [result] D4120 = 36.5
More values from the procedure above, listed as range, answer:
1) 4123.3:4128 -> 40.6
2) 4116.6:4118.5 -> 42.3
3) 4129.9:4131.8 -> 40.7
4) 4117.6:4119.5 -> 39.2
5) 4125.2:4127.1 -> 43.9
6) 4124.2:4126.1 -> 43.5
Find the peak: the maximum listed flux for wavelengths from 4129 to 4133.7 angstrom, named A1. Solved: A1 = 40.86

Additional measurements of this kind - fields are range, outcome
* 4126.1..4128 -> 43.09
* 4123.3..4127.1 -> 44.94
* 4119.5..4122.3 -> 38.78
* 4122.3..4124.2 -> 37.26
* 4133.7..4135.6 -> 28.34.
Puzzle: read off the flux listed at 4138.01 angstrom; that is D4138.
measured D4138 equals 38.94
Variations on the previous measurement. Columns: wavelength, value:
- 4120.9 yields 32.74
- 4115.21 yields 38.99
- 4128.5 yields 34.87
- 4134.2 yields 27.22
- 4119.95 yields 32.85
